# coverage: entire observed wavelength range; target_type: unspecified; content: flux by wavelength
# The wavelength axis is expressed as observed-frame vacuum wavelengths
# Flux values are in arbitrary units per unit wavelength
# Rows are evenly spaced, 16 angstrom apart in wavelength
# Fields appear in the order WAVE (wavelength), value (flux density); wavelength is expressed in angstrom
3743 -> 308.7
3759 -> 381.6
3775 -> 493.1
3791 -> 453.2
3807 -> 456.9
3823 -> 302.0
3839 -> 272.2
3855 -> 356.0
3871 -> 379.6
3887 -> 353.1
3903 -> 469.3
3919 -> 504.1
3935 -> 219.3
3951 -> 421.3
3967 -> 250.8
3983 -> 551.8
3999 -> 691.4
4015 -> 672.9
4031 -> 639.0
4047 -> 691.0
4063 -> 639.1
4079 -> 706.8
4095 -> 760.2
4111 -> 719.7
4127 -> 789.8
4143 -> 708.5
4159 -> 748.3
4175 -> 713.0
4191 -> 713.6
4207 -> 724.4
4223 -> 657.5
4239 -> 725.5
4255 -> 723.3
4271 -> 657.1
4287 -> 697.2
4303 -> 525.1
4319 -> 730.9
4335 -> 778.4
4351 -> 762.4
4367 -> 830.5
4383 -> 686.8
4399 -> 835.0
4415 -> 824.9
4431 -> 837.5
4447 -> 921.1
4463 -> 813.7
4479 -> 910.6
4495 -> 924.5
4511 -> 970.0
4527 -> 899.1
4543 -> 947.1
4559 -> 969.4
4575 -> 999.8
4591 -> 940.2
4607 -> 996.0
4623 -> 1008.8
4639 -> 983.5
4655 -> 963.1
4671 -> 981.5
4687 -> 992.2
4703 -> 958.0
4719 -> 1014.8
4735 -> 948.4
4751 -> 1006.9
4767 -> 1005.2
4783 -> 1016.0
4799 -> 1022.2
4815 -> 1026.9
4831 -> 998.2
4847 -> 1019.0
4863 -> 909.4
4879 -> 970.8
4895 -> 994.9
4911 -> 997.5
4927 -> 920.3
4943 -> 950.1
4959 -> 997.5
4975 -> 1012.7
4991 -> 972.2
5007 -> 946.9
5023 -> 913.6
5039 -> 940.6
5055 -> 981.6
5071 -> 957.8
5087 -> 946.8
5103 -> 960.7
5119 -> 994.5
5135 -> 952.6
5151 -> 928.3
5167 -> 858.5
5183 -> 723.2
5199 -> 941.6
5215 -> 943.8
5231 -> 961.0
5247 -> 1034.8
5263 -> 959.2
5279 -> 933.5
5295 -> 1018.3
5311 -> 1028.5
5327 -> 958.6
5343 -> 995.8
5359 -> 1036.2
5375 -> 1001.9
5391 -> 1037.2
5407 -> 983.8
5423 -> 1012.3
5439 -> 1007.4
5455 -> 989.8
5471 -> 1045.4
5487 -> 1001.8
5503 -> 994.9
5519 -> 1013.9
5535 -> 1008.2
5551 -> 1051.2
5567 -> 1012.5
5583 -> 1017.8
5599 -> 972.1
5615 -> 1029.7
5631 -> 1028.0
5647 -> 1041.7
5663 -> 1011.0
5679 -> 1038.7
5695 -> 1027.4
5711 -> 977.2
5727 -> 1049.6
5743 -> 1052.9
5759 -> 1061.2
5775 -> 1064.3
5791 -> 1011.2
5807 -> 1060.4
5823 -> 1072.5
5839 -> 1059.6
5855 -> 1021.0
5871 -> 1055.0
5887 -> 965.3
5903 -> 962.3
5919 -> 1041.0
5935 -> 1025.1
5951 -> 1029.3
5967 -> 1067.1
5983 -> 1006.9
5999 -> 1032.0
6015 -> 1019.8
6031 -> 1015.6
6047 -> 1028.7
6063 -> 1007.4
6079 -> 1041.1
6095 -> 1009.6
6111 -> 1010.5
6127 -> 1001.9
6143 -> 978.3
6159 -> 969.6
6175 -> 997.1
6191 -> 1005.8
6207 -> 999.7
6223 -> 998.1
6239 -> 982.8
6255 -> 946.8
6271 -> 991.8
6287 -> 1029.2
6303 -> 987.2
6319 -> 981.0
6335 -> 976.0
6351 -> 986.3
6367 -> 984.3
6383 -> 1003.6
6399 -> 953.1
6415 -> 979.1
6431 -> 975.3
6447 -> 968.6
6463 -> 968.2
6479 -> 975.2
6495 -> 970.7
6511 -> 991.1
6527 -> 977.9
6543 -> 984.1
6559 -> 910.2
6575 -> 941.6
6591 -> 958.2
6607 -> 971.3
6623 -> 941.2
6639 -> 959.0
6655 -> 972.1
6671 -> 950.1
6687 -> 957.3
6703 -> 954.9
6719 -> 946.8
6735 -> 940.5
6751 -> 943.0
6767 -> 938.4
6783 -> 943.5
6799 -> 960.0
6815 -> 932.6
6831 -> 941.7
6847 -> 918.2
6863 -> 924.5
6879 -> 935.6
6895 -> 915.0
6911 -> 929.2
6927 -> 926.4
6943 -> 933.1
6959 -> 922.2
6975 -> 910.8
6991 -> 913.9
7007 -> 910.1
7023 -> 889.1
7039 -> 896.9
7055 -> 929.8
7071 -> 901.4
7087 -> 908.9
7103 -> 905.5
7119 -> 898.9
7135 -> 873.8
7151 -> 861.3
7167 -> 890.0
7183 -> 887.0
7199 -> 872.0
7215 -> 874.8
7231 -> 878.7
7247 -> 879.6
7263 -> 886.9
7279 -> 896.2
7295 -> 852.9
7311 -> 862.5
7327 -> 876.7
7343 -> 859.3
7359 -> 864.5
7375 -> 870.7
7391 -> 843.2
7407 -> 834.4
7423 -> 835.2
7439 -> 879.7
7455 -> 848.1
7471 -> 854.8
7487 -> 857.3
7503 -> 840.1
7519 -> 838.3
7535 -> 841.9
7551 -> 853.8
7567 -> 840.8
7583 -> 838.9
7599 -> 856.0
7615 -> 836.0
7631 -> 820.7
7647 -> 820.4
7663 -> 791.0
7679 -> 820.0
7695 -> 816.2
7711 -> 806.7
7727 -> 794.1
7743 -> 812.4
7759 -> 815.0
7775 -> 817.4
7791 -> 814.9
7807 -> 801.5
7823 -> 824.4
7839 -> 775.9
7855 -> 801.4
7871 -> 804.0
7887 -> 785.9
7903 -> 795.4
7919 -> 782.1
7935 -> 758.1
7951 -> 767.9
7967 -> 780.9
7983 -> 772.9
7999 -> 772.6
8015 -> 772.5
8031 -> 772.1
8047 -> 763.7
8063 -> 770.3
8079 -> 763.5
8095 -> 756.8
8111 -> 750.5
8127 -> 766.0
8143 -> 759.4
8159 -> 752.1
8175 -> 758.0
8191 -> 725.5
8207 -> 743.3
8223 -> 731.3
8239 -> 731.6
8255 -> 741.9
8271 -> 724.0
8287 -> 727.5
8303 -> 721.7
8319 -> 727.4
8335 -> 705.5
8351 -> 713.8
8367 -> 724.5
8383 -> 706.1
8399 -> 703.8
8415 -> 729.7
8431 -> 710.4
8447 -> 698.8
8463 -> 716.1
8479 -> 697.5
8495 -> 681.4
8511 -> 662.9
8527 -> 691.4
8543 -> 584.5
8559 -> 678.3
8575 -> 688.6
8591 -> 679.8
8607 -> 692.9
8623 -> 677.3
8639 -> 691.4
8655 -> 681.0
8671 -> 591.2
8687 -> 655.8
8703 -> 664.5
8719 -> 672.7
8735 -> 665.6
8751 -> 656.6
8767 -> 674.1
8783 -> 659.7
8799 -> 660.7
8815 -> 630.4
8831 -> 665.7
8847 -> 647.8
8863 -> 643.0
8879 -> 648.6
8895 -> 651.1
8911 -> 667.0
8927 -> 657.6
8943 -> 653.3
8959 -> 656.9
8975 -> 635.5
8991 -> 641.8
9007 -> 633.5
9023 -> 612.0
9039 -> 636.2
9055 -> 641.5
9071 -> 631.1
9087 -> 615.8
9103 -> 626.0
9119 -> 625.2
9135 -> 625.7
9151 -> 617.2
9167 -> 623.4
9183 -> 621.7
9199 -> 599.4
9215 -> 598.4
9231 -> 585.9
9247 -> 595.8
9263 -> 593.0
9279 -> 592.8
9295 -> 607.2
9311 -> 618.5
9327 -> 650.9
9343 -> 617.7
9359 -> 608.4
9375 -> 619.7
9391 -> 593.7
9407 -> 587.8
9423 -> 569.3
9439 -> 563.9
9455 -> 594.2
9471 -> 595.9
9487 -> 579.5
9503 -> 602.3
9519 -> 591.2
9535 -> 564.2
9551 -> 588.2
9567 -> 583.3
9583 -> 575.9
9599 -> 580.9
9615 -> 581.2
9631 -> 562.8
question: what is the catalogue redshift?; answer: 0.00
